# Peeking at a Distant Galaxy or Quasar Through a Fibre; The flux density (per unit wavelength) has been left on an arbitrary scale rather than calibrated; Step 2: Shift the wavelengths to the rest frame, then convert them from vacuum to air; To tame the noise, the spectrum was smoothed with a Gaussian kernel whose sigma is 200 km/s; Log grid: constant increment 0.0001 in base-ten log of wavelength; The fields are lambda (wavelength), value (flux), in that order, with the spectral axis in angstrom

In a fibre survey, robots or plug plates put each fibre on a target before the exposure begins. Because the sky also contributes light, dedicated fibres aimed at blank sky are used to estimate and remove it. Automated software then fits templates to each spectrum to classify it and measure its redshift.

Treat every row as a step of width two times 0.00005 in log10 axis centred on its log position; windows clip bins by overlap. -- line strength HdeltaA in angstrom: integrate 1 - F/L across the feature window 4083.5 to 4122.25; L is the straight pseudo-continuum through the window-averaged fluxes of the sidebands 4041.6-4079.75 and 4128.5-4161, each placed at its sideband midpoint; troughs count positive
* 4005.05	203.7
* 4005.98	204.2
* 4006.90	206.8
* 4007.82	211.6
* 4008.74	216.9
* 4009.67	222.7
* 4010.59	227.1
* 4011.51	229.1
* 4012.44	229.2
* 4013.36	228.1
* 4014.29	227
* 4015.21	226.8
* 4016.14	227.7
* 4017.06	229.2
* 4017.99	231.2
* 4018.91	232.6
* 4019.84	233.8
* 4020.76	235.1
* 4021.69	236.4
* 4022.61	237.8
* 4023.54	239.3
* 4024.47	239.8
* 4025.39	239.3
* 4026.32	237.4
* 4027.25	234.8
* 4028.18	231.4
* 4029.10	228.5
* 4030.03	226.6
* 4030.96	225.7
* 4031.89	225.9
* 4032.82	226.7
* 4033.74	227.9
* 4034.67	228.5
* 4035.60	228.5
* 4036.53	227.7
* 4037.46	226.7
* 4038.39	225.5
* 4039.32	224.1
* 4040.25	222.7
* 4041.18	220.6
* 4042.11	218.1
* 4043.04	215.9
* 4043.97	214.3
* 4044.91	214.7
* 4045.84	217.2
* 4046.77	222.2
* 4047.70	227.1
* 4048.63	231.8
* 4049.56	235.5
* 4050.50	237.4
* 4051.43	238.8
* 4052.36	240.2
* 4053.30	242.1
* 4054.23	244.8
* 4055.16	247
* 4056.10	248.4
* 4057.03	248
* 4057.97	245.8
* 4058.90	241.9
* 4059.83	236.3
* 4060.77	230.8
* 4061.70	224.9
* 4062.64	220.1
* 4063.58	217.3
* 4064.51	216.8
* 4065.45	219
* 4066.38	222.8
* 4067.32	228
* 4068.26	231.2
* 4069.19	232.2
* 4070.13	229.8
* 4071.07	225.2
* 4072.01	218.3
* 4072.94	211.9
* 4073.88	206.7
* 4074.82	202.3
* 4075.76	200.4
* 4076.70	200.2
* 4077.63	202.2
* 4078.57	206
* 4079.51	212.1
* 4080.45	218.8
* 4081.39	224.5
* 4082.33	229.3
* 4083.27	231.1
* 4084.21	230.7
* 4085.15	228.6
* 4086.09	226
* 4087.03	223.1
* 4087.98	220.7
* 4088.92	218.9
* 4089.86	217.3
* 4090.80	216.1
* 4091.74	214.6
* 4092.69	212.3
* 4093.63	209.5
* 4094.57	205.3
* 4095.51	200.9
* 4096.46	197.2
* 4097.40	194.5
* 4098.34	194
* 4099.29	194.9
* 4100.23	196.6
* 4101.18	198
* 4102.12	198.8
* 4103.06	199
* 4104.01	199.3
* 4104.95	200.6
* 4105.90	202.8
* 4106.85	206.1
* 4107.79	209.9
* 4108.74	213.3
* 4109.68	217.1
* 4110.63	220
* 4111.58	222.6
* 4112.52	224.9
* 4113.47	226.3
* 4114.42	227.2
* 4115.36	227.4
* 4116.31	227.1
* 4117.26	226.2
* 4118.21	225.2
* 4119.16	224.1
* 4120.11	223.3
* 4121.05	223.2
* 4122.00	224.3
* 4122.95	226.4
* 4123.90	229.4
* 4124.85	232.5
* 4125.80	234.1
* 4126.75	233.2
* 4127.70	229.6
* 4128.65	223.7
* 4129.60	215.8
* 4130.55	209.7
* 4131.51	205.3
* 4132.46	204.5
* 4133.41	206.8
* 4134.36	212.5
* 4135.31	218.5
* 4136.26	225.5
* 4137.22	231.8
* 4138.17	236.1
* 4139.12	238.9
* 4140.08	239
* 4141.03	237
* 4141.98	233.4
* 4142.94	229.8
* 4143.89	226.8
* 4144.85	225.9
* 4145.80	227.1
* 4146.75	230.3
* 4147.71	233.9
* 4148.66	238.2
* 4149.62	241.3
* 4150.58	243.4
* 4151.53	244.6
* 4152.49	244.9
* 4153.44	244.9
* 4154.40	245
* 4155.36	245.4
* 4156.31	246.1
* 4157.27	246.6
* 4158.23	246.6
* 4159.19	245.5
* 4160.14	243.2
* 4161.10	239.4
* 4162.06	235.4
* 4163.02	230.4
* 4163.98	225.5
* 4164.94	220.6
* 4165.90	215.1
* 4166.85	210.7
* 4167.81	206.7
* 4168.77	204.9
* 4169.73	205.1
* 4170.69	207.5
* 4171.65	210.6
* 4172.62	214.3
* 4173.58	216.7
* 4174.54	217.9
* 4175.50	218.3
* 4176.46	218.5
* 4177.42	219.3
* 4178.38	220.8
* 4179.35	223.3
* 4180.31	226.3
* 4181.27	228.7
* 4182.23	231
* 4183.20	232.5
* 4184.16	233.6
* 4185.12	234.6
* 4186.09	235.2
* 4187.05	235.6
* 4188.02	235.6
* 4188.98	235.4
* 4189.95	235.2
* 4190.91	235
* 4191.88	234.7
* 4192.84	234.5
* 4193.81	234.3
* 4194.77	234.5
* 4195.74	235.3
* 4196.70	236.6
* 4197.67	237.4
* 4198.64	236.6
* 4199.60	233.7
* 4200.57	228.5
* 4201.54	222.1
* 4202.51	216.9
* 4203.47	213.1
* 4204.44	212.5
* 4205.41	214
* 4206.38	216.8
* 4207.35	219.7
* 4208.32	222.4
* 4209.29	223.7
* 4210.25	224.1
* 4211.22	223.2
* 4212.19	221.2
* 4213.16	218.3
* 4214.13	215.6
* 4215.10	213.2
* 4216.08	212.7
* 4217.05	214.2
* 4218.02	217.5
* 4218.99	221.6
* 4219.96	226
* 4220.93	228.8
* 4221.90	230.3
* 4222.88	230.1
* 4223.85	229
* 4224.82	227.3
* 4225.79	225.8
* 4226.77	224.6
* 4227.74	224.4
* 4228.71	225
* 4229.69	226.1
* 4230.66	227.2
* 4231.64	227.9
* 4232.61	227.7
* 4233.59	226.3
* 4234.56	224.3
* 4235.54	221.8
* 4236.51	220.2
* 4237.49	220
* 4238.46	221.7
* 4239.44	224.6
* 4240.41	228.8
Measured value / 2.50 angstrom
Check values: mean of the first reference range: 225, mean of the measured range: 214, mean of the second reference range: 232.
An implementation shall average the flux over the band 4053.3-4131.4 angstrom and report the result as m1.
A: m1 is 219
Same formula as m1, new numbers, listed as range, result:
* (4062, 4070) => 224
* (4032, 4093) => 225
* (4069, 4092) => 218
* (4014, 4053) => 229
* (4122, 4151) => 227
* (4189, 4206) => 229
